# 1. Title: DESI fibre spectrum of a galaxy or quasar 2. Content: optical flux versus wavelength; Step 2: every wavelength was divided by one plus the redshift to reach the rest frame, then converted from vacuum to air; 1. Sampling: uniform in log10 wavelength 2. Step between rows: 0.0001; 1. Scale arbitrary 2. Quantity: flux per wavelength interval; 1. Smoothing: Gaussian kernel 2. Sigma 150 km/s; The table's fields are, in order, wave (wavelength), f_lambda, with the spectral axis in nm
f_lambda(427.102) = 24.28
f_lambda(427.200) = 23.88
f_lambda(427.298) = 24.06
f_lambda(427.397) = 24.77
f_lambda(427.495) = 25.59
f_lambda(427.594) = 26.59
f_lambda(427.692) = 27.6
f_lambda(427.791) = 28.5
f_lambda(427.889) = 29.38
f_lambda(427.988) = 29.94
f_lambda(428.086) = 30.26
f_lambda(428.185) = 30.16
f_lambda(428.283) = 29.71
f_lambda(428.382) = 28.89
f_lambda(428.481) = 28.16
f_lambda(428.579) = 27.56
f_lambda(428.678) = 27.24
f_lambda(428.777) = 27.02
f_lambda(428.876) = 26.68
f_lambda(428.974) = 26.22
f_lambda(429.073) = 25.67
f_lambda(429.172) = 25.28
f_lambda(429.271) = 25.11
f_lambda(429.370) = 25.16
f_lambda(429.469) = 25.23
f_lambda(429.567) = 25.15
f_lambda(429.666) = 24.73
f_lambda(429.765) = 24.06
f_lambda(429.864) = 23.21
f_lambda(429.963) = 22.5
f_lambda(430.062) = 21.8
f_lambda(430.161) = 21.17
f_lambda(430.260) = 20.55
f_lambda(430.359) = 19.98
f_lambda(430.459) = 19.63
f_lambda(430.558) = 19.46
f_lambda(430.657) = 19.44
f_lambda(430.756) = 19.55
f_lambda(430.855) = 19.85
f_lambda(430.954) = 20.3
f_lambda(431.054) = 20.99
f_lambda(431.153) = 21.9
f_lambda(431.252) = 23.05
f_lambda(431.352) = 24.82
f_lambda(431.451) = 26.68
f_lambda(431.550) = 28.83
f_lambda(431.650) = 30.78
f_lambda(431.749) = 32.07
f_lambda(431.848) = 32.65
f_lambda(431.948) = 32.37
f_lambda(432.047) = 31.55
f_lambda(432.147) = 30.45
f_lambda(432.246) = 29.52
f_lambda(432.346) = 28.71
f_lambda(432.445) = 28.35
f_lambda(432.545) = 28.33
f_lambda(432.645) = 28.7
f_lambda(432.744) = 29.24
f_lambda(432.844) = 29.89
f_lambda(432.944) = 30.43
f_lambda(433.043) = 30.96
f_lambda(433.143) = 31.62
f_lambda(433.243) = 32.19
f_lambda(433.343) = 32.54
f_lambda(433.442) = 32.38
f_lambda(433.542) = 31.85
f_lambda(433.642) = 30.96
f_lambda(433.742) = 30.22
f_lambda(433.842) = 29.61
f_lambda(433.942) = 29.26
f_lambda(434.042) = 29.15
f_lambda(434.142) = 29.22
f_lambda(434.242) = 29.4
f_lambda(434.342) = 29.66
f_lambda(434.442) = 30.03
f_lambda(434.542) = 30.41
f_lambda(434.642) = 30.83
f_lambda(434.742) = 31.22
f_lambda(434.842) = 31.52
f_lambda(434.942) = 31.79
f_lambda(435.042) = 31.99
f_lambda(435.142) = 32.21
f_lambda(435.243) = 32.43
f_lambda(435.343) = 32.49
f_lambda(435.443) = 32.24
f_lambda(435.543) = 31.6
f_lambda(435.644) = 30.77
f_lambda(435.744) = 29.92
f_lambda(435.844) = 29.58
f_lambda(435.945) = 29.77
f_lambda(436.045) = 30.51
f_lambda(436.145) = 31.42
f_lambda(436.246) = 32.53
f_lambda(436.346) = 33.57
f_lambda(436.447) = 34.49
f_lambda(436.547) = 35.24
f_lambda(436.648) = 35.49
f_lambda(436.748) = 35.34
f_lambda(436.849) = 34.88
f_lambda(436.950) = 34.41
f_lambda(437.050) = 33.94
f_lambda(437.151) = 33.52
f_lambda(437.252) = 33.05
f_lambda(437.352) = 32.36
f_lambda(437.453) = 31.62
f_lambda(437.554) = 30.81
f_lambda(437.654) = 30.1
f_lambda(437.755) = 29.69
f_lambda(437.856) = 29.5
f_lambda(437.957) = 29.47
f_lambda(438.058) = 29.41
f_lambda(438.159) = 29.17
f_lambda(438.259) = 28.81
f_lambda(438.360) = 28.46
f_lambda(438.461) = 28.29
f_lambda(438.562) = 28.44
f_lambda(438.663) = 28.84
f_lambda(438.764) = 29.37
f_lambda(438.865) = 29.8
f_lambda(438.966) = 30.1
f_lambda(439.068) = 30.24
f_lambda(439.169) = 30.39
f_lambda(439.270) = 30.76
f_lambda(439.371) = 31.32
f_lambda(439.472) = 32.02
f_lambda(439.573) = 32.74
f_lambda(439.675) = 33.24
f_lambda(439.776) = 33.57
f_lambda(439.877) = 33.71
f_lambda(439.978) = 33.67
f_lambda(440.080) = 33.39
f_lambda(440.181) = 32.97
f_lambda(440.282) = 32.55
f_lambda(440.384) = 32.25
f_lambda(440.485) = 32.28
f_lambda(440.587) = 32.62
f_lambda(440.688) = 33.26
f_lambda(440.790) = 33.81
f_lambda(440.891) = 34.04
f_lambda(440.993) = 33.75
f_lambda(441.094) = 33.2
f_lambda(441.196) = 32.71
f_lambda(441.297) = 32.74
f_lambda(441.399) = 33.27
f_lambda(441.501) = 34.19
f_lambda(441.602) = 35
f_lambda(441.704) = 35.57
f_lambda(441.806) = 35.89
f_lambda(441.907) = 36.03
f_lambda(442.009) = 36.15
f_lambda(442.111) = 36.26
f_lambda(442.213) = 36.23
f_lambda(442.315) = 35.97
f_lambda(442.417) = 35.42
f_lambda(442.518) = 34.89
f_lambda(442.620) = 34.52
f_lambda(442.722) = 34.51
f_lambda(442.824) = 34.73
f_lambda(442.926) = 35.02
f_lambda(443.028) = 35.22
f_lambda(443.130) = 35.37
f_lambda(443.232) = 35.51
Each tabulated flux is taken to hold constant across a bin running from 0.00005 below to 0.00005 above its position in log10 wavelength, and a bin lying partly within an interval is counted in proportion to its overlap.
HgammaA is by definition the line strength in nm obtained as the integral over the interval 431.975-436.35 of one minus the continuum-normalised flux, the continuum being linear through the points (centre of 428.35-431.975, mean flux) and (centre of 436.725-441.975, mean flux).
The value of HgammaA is -0.442 nm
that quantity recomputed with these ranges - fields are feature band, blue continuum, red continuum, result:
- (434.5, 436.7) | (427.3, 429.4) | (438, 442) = -0.12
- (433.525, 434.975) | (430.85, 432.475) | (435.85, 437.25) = 0.01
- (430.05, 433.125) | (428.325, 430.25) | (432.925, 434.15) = 0.26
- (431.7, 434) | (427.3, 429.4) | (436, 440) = -0.10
